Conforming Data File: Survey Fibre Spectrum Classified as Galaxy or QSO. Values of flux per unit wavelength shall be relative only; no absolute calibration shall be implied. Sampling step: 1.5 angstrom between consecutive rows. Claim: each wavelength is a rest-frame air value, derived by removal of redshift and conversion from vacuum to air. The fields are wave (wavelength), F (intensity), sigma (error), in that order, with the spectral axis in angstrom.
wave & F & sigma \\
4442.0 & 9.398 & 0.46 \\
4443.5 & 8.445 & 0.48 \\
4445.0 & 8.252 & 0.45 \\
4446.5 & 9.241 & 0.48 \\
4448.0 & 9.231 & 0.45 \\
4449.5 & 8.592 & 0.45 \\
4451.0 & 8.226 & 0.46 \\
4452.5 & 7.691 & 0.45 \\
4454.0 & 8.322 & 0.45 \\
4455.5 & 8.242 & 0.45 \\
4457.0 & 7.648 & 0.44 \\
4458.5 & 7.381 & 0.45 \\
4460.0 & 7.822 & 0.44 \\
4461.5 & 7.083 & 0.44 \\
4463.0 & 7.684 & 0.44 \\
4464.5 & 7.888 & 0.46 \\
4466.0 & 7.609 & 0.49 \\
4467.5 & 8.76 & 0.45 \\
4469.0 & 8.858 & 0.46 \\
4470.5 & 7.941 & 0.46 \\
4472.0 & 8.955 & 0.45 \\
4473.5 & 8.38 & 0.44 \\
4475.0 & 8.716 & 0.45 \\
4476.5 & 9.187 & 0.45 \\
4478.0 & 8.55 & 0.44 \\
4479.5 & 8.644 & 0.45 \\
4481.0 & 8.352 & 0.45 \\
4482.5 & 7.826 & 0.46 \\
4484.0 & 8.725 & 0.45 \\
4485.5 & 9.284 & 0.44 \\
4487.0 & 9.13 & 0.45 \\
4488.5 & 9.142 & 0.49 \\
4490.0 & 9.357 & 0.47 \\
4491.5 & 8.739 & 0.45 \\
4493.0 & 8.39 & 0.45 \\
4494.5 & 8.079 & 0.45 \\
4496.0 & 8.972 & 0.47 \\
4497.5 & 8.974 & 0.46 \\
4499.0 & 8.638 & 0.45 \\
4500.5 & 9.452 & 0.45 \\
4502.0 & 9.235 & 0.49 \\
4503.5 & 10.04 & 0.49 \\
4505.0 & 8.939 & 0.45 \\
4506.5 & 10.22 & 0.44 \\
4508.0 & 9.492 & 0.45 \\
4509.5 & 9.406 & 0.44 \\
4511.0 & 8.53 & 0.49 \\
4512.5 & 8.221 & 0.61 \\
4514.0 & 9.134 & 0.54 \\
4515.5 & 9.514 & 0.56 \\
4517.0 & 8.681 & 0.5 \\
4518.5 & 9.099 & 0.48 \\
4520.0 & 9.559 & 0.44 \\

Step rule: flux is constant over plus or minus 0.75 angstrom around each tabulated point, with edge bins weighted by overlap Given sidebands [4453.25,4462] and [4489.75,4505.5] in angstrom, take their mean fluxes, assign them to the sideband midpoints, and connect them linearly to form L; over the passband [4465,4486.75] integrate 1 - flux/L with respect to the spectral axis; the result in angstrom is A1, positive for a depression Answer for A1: -0.6 angstrom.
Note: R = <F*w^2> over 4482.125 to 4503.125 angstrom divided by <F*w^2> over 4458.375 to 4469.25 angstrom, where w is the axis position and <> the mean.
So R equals 1.1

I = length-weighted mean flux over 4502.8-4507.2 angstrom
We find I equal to 9.72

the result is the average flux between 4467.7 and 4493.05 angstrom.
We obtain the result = 8.73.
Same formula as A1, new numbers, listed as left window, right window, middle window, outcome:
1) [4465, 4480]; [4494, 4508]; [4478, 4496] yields 0.4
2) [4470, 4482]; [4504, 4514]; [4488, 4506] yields -0.1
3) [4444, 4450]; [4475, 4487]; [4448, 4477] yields 1.9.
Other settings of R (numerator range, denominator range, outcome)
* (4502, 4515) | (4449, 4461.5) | 1.20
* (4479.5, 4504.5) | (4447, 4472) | 1.11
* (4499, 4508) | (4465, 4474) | 1.15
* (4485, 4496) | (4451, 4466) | 1.16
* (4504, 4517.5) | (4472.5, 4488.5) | 1.07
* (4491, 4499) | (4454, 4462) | 1.14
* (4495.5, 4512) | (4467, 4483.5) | 1.09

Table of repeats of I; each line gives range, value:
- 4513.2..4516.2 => 9.3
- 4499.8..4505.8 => 9.42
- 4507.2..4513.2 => 8.93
